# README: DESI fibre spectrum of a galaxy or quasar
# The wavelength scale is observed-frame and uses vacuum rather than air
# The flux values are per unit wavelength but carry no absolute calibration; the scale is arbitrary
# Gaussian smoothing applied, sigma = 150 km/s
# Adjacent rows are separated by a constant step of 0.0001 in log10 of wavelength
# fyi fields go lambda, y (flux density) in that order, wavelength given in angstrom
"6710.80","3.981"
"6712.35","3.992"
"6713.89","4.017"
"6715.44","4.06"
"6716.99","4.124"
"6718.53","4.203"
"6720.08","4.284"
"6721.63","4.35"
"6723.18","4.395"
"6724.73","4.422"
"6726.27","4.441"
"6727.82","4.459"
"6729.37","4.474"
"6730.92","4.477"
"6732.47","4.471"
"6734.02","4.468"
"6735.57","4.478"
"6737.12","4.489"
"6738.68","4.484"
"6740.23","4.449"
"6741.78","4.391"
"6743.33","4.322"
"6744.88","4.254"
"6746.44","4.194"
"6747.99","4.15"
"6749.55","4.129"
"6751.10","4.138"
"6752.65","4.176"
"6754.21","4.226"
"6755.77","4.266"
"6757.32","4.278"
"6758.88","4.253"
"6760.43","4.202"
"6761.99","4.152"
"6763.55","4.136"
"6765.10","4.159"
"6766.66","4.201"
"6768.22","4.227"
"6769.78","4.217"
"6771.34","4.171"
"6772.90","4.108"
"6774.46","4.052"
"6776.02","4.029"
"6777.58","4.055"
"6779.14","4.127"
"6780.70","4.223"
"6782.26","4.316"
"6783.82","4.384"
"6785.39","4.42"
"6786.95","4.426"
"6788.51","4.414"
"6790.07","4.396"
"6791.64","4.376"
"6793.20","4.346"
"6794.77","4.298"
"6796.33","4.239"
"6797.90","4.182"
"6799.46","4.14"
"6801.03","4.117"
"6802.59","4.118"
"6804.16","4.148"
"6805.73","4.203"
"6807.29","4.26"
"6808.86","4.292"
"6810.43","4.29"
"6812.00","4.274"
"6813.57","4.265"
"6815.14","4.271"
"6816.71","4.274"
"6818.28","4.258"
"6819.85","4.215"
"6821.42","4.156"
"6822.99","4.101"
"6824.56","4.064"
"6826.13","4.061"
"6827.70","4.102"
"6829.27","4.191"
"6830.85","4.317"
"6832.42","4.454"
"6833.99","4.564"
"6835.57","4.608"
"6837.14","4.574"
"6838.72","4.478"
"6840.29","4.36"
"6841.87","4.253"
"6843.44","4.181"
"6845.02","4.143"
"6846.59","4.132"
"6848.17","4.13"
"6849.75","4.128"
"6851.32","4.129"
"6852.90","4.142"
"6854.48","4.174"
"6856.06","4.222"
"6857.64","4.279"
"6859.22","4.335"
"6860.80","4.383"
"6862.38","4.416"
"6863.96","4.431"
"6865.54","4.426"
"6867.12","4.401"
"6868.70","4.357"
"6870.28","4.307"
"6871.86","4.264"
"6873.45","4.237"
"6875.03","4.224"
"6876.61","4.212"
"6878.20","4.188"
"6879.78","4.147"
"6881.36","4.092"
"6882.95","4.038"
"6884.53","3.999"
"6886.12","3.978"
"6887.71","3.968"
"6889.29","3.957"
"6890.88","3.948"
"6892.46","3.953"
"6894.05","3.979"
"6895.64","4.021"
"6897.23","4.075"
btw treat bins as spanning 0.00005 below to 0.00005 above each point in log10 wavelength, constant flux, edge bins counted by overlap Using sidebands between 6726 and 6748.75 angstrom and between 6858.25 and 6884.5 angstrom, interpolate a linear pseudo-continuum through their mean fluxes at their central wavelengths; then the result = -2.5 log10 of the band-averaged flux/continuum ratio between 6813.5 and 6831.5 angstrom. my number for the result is 0.034 mag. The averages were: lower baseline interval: 4.4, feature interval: 4.19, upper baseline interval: 4.27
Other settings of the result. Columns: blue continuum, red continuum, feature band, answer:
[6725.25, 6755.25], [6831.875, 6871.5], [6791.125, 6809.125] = 0.03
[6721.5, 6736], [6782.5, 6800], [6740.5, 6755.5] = 0.05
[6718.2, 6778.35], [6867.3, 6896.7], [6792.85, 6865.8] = -0.02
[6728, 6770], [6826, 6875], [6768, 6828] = 0.02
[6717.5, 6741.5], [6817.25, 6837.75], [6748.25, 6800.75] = 0.03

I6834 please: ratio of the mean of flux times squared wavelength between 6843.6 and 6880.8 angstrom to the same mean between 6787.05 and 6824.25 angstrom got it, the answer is 1.0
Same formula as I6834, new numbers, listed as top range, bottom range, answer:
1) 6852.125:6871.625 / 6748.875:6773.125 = 1.06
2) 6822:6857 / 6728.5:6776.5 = 1.02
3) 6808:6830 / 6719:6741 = 0.97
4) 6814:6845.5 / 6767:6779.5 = 1.06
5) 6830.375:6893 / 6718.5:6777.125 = 1.02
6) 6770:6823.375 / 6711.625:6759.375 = 1.00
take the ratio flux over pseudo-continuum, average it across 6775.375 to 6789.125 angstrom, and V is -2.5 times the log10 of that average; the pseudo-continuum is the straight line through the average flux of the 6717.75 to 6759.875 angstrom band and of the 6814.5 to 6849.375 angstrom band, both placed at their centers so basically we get 0.01 mag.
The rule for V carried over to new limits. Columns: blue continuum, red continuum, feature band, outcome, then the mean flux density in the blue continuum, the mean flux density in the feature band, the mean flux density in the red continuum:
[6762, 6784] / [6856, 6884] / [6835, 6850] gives -0.01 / 4.17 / 4.3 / 4.27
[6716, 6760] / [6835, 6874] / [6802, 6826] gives 0.03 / 4.33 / 4.21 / 4.3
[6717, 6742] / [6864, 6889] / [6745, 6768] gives 0.05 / 4.41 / 4.19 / 4.19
